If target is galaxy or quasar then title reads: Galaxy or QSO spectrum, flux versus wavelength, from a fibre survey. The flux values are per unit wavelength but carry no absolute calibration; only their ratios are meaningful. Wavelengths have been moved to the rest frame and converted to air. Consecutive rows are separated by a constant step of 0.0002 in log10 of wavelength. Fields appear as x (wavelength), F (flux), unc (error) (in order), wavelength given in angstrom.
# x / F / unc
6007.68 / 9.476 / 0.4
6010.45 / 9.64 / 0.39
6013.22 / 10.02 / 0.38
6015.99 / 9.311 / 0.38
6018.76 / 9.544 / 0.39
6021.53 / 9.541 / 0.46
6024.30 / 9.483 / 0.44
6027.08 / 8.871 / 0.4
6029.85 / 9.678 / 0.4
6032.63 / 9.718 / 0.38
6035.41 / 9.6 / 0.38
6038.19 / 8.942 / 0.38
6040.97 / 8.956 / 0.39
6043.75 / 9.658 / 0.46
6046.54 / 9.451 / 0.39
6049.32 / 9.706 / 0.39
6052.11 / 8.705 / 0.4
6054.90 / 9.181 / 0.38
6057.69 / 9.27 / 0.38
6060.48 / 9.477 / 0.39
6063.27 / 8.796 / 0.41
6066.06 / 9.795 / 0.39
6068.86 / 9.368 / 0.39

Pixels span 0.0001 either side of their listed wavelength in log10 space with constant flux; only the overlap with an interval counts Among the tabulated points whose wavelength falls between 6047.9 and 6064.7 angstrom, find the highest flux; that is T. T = 9.706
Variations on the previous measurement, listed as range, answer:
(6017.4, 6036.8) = 9.718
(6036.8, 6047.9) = 9.658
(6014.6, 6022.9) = 9.544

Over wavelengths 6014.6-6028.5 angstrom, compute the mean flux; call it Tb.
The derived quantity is 9.36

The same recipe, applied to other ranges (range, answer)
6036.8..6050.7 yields 9.34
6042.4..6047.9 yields 9.54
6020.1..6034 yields 9.46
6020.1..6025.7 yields 9.51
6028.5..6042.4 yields 9.38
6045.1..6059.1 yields 9.26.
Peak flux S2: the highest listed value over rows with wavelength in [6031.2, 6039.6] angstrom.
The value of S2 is 9.718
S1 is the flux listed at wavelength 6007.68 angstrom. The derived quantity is 9.476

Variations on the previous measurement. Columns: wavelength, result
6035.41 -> 9.6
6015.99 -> 9.311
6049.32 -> 9.706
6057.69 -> 9.27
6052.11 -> 8.705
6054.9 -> 9.181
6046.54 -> 9.451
